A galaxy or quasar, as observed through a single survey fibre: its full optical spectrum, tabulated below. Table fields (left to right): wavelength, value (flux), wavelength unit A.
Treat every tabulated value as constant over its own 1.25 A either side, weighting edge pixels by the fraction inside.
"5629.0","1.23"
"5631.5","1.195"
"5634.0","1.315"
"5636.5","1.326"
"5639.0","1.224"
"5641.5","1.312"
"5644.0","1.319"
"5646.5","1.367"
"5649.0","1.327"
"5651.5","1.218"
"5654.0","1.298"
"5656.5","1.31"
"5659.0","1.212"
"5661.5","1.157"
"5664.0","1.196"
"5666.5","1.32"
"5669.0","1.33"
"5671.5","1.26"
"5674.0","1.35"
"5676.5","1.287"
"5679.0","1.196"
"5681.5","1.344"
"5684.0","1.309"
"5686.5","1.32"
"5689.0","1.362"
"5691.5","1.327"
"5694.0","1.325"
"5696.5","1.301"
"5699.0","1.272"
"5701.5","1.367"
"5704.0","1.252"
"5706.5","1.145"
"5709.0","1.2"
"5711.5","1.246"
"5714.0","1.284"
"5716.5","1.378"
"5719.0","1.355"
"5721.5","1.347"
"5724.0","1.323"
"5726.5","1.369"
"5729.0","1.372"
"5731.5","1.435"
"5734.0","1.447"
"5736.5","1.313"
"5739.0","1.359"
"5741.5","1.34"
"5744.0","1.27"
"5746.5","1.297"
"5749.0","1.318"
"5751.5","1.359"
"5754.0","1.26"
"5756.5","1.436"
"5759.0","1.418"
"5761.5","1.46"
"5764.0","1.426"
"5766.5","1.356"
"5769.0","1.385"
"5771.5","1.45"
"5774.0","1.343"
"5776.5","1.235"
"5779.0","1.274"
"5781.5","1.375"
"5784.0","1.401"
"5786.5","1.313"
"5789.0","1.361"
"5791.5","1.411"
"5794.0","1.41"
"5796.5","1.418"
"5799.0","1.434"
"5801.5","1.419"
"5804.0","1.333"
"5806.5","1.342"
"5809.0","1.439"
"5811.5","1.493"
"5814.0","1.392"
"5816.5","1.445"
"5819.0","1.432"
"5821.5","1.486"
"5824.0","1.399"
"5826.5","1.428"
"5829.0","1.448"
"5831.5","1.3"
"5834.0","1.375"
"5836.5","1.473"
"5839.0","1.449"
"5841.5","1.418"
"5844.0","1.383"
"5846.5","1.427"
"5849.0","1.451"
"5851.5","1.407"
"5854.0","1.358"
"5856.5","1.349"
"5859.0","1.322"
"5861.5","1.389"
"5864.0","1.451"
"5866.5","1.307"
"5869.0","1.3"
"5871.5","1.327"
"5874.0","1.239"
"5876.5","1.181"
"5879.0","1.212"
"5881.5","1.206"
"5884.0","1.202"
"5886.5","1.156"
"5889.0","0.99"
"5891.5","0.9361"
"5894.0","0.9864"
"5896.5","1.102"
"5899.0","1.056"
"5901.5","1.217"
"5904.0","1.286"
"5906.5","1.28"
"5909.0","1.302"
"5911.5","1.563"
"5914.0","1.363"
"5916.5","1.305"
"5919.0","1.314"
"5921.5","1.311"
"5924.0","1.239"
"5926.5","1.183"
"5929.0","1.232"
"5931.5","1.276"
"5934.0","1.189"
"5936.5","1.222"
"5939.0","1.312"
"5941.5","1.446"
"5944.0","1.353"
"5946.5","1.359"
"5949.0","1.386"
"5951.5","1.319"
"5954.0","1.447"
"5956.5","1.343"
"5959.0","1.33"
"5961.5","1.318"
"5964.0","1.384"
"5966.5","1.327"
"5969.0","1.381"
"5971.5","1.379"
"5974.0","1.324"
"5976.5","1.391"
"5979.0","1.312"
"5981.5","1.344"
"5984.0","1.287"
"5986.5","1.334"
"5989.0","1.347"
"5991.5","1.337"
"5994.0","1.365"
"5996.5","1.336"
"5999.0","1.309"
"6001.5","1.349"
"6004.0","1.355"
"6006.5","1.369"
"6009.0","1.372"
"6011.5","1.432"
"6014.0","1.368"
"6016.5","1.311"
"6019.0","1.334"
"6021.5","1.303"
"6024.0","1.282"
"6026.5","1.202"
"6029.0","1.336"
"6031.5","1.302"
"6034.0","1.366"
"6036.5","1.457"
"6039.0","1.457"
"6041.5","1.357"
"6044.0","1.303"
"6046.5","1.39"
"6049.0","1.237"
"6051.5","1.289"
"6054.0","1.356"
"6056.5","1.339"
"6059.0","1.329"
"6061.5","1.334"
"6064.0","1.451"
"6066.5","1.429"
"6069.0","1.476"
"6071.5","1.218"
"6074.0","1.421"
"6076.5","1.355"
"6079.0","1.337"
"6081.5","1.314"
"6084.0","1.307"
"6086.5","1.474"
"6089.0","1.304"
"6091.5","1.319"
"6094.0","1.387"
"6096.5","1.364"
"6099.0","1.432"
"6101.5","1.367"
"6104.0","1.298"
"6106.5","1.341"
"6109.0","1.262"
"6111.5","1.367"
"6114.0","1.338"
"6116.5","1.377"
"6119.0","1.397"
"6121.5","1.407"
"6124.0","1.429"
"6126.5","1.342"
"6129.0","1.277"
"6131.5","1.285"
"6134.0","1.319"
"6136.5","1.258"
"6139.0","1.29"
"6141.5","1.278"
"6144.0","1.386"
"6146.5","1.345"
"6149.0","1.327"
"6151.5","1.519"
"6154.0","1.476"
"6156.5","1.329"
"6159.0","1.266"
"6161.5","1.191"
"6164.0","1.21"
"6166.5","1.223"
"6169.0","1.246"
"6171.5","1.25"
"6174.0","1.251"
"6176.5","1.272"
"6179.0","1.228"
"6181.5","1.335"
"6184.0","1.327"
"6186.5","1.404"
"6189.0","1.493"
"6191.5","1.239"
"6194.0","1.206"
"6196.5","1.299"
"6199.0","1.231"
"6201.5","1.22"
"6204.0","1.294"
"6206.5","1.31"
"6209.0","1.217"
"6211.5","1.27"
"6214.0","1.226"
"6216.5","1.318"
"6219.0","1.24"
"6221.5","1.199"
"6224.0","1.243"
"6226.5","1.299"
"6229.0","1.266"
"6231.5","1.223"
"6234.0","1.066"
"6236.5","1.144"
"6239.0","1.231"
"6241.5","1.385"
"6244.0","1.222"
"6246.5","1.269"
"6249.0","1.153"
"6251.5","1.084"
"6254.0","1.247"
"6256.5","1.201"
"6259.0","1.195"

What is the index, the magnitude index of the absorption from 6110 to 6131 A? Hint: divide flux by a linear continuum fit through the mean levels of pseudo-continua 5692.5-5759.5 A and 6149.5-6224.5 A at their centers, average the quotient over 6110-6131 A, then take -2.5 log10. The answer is -0.06 mag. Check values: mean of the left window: 1.32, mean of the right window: 1.29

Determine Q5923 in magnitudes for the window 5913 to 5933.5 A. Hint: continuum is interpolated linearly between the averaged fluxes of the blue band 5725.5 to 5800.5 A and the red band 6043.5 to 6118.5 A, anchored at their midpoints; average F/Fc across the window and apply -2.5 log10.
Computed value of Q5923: 0.07 mag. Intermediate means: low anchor 1.37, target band 1.27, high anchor 1.35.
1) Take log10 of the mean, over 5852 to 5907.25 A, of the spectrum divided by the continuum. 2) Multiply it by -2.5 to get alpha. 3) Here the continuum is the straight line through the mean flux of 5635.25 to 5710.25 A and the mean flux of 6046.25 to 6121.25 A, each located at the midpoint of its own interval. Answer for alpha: 0.08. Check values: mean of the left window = 1.28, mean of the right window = 1.35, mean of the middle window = 1.22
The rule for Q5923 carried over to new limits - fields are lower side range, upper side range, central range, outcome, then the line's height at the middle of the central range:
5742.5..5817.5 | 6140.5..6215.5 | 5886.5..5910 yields 0.196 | 1.35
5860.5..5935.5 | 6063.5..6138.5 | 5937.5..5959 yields -0.084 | 1.27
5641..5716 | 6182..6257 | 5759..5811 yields -0.085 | 1.28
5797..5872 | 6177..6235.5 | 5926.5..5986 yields 0.021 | 1.36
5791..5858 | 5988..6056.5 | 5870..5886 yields 0.139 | 1.39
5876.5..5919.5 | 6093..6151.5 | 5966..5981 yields -0.086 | 1.25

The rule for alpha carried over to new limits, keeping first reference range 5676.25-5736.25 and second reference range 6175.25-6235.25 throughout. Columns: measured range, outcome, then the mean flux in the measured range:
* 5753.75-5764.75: -0.08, 1.41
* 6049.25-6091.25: -0.06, 1.35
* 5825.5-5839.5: -0.09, 1.41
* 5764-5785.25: -0.04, 1.36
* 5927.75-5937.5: 0.05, 1.23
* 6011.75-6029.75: -0.02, 1.31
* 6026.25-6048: -0.06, 1.36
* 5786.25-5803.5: -0.07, 1.4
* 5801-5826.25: -0.09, 1.42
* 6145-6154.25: -0.11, 1.41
